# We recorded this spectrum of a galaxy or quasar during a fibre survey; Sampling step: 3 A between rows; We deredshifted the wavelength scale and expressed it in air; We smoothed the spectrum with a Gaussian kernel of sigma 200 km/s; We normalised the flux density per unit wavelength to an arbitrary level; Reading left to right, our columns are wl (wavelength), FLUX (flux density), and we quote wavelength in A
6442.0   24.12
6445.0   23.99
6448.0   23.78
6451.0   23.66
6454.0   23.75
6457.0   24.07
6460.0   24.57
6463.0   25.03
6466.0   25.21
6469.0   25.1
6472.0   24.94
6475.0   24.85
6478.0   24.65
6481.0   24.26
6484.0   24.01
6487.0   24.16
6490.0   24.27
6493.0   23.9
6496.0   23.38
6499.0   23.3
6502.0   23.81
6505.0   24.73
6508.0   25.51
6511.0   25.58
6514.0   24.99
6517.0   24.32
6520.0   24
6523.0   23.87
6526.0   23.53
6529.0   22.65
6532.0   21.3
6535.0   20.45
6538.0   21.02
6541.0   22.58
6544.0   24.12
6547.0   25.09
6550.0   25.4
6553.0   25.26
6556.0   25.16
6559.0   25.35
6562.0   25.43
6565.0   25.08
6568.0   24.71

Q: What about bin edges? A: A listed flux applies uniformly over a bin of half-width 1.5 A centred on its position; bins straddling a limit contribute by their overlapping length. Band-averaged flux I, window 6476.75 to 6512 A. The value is 24.3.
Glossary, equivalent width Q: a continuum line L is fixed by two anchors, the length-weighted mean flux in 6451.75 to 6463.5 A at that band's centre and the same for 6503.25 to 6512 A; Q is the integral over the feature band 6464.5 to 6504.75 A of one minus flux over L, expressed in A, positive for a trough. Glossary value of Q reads 0.7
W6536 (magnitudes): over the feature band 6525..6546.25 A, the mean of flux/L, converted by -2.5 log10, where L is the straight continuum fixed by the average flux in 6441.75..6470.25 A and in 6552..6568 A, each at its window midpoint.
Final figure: 0.12 mag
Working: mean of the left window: 24.3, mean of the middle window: 22.3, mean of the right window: 25.2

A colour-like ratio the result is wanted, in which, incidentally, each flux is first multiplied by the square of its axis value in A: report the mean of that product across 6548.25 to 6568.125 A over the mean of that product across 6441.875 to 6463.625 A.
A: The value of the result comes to 1.08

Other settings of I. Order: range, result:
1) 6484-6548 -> 23.6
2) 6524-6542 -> 22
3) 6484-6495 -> 24.1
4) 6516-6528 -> 23.9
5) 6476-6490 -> 24.3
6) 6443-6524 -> 24.4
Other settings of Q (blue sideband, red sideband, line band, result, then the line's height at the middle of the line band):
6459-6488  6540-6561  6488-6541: 2.6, 24.7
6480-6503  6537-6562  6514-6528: 0.1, 24.1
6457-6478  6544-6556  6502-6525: 0.3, 25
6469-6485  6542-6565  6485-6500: 0.5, 24.7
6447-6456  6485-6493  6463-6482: -0.7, 24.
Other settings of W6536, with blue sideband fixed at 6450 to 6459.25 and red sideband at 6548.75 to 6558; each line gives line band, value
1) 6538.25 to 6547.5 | 0.077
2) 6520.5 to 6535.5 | 0.106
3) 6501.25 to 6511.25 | -0.013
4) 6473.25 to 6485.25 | -0.010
